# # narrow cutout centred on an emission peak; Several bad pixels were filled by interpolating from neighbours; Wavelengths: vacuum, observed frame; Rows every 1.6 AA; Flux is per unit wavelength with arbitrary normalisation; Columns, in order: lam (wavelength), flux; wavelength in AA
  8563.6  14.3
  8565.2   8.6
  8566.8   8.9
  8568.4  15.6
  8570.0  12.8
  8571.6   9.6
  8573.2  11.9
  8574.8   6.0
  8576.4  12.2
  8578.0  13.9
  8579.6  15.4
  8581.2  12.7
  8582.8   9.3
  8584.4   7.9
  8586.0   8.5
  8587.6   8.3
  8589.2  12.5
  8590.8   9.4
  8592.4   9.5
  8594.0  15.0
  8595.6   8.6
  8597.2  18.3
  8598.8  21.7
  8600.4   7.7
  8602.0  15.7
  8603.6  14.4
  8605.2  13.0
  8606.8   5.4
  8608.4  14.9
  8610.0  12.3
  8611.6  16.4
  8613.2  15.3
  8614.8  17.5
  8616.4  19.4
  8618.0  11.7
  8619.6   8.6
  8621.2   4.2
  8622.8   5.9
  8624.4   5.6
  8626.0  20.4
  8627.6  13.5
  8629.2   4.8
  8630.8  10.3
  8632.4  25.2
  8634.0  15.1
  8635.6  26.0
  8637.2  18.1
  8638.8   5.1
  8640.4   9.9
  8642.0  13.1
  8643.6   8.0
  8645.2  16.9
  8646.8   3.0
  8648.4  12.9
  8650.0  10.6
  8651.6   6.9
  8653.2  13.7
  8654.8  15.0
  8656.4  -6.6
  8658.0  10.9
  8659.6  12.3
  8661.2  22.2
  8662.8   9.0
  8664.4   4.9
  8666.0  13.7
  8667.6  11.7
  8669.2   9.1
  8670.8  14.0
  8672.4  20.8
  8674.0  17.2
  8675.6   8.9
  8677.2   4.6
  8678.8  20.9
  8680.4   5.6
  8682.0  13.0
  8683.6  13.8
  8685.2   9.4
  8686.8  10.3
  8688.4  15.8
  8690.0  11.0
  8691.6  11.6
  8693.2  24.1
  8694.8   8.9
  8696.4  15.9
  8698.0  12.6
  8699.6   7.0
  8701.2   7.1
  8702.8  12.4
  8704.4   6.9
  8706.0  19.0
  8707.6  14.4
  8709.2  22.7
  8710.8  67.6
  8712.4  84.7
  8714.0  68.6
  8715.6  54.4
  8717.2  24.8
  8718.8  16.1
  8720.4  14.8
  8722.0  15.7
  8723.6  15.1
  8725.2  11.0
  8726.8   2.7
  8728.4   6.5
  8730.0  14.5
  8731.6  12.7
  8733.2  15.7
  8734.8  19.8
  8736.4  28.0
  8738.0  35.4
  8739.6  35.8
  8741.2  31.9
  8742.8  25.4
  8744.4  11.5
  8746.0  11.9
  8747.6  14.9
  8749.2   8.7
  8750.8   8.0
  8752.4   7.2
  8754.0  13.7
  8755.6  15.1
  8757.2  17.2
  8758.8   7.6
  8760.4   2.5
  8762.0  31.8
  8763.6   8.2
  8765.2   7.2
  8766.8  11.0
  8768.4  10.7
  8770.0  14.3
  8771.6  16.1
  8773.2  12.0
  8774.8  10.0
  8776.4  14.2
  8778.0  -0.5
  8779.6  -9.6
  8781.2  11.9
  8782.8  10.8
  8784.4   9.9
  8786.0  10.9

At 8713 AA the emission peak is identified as H-alpha 6563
